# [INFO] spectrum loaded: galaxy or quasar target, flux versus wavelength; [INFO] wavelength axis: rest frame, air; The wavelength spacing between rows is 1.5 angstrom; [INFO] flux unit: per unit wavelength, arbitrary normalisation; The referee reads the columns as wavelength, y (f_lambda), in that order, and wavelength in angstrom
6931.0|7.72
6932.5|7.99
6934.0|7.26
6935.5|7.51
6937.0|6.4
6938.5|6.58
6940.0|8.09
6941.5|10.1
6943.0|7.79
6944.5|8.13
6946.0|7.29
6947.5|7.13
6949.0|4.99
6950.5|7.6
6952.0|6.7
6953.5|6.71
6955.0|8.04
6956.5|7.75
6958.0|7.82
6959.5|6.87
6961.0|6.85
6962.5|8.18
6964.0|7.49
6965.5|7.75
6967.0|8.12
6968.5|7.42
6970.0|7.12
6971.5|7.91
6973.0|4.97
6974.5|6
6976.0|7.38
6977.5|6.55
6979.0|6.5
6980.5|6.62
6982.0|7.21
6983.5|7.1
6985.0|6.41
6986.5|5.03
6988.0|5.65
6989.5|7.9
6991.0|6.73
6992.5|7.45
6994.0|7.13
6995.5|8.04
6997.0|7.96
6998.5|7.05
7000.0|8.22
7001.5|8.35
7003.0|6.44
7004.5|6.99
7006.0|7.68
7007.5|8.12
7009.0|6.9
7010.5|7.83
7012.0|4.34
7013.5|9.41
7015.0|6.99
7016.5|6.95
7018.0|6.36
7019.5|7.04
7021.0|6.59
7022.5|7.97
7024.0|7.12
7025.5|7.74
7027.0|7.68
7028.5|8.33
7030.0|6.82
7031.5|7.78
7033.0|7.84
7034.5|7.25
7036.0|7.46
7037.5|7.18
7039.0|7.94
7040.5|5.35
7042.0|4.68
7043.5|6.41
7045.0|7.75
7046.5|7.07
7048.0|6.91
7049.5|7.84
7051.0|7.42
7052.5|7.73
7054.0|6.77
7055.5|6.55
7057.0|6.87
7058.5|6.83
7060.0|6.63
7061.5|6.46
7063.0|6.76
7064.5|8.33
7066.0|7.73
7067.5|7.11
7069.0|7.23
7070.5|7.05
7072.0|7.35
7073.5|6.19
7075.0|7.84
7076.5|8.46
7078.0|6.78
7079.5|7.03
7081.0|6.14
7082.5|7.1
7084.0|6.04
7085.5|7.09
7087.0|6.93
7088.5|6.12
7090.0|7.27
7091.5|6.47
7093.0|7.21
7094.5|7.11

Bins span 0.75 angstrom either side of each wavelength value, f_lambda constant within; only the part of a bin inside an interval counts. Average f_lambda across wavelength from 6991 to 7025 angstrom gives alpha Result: 7.31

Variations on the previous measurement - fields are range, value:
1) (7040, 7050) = 6.57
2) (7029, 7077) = 7.11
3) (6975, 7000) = 6.95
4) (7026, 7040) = 7.55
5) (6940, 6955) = 7.45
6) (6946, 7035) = 7.17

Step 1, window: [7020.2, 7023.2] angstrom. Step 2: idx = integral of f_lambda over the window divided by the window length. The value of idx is 7.26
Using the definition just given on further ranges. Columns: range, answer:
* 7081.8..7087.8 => 6.78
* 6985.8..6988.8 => 5.39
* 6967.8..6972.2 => 7.48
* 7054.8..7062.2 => 6.67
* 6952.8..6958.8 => 7.58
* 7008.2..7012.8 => 6.41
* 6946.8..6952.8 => 6.6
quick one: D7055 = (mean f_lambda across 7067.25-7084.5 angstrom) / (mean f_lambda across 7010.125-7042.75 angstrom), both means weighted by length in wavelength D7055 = 1.0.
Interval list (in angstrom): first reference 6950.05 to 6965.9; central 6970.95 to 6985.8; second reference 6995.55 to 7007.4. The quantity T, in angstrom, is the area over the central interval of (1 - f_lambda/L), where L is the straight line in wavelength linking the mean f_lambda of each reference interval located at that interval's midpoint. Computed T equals 1.70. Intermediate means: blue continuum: 7.42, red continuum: 7.59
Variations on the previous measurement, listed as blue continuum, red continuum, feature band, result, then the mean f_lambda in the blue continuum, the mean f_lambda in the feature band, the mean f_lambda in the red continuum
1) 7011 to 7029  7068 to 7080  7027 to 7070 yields 0.6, 7.2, 7.12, 7.24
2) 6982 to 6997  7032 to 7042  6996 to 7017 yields -1.4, 6.9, 7.39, 7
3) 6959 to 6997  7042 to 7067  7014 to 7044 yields -0.3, 7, 7.1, 7.06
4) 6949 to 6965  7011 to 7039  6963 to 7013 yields 1.6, 7.29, 7.06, 7.29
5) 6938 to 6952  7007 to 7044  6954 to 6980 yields 0.7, 7.5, 7.21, 7.12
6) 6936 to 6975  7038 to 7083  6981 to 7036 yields -0.6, 7.31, 7.23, 7.01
